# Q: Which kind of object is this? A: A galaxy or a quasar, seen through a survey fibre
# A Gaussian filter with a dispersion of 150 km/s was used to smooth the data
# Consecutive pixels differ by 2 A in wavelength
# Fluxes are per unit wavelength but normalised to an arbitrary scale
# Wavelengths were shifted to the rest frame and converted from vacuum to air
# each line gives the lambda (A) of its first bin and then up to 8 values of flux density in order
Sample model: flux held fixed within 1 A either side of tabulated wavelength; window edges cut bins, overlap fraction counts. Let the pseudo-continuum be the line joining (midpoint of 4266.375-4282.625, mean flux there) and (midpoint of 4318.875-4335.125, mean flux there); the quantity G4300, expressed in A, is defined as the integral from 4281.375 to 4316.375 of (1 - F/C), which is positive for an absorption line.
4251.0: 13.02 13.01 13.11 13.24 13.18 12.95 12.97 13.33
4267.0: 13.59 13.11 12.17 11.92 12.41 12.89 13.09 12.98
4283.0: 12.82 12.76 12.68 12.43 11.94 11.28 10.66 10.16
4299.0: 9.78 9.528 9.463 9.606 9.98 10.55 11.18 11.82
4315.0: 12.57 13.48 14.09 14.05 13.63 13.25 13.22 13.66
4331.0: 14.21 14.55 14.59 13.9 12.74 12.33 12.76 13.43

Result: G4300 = 5.5 A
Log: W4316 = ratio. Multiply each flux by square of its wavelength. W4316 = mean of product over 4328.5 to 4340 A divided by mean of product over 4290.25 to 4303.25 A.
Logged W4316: 1.4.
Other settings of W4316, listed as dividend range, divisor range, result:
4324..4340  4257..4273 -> 1.09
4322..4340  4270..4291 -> 1.12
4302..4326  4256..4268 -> 0.93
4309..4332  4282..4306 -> 1.19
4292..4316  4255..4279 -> 0.83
